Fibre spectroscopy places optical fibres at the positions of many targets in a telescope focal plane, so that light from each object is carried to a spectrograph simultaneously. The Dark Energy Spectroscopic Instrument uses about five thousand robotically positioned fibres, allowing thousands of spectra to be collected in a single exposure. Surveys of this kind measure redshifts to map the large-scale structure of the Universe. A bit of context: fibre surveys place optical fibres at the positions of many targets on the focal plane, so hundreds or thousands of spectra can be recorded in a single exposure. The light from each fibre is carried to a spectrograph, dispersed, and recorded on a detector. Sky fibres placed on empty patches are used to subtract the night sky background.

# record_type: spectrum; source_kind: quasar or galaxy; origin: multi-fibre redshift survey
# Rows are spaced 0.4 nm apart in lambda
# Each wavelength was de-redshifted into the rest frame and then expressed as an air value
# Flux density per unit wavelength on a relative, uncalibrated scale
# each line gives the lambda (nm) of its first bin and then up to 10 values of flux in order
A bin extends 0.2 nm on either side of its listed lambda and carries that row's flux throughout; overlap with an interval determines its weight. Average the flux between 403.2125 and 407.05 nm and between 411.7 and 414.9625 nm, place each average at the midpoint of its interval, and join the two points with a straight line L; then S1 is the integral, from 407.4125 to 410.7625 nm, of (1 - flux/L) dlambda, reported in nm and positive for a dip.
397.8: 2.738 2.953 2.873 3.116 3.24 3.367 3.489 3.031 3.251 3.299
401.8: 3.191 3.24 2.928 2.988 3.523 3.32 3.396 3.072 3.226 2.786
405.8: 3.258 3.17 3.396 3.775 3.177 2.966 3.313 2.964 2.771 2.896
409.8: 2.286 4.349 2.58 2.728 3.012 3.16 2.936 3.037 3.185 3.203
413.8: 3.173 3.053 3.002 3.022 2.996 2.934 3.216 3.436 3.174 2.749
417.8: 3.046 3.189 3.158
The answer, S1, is 0.16 nm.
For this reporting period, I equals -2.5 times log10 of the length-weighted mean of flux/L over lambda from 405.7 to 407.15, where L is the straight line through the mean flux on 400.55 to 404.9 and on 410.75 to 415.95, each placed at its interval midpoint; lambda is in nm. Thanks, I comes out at -0.08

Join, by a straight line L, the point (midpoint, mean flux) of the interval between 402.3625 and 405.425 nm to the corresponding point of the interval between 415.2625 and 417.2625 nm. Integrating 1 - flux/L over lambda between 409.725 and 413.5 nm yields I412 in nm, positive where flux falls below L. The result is 0.10 nm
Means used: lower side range 3.18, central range 3.07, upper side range 3.14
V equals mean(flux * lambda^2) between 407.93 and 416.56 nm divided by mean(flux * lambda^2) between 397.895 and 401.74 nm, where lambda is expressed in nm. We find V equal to 1.0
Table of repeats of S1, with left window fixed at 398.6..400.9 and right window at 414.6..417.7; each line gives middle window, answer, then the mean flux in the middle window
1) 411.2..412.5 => 0.03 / 3.04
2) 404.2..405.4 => 0.02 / 3.13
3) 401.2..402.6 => 0.00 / 3.2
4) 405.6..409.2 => -0.06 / 3.2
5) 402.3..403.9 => 0.00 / 3.18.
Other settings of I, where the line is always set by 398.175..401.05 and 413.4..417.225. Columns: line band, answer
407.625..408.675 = 0.015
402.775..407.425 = -0.036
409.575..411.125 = 0.048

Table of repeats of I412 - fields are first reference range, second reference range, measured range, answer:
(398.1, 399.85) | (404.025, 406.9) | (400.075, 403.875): -0.09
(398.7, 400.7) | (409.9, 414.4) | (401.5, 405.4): 0.01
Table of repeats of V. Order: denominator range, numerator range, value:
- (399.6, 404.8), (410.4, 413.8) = 0.97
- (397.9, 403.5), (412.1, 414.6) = 1.04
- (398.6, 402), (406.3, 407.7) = 1.09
